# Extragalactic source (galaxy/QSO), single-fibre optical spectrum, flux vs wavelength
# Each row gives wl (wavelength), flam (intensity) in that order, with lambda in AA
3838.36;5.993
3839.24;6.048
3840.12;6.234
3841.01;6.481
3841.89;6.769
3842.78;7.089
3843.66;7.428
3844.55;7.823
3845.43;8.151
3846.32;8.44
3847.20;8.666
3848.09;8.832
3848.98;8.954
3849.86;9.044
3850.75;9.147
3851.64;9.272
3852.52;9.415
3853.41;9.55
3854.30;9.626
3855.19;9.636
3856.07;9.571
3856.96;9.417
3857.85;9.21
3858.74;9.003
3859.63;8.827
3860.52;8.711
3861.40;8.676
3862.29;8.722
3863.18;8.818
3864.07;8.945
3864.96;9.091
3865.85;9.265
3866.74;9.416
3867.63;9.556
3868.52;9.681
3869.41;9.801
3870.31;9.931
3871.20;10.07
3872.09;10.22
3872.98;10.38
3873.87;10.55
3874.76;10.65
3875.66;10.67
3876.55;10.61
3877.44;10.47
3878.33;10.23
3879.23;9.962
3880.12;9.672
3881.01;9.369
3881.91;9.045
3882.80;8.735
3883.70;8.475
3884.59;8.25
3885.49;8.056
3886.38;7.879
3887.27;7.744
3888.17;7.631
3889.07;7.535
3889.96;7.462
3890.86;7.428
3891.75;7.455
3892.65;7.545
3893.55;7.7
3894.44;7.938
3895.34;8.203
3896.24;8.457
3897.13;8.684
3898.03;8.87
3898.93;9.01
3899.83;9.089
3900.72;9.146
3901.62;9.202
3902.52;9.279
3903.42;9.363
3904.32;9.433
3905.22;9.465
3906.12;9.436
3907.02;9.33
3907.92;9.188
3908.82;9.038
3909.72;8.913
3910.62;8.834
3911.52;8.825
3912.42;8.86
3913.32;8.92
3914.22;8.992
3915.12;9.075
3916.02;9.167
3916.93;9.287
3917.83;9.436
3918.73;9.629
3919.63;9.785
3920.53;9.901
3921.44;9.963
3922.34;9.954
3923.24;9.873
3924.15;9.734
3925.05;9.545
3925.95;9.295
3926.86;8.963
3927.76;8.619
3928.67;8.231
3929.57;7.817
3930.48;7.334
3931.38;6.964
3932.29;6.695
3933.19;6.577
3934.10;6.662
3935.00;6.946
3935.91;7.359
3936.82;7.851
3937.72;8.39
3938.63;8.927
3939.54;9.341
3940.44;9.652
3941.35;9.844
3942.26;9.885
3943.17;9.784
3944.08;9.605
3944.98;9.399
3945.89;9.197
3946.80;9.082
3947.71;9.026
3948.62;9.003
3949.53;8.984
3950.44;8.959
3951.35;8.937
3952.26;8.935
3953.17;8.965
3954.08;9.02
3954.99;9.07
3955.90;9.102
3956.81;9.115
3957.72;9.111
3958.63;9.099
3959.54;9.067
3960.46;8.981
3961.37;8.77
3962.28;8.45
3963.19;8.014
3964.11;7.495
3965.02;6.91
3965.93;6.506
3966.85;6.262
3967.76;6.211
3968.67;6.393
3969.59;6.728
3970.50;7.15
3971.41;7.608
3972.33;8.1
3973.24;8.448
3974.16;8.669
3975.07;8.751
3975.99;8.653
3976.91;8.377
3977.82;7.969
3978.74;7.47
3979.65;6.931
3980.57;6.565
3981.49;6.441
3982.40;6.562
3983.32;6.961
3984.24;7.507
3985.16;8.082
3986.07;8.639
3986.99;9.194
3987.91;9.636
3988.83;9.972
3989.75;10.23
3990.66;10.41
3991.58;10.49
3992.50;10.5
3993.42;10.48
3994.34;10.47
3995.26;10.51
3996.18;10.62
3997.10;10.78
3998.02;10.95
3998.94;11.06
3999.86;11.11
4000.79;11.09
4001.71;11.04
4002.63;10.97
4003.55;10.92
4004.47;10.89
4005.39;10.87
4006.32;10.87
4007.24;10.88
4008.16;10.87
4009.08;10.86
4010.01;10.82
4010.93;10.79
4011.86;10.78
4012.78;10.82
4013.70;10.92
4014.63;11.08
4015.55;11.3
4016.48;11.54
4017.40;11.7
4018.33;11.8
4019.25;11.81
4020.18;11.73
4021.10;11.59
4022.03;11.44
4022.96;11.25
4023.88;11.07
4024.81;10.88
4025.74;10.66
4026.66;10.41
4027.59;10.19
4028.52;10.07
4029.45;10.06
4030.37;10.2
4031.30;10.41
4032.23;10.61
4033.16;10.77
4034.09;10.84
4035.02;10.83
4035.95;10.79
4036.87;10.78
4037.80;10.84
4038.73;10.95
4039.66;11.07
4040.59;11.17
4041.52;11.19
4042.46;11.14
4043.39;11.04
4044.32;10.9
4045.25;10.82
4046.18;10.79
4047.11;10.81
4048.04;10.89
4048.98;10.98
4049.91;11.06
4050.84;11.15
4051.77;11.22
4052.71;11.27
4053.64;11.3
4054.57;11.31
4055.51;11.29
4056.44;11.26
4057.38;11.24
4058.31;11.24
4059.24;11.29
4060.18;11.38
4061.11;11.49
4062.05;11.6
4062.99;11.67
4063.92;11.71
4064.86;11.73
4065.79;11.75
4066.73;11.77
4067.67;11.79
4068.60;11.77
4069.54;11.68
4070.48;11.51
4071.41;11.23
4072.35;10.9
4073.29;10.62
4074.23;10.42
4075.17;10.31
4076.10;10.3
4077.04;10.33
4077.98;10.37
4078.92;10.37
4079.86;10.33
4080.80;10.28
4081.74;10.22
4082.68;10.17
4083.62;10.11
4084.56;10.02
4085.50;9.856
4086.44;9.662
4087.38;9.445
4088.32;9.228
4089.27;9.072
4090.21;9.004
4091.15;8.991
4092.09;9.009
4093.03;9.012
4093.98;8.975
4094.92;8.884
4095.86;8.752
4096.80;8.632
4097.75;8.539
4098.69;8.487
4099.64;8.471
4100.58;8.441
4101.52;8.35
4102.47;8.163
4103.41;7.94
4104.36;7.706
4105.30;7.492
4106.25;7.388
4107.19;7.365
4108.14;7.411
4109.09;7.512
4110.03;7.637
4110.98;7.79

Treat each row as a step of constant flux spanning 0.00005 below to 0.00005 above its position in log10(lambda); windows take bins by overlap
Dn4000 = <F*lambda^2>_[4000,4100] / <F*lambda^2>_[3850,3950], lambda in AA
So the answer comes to 1.3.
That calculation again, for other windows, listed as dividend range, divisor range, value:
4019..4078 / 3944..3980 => 1.39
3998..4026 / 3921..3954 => 1.32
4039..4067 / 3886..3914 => 1.41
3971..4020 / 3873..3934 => 1.16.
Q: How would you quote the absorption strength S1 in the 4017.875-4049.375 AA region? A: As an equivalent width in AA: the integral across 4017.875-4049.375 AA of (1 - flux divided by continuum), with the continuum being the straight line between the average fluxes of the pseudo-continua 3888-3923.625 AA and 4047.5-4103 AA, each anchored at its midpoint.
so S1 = -2.9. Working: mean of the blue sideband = 8.89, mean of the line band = 10.9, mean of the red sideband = 10.3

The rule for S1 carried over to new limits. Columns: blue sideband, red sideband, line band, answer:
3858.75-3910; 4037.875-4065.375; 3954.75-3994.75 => 7.5 AA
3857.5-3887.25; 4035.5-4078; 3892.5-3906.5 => 1.2 AA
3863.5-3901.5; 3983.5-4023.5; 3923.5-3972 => 7.5 AA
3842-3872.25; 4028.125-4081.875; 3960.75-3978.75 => 4.4 AA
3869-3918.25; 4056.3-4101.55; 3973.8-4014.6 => -0.1 AA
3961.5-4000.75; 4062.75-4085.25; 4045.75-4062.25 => -1.3 AA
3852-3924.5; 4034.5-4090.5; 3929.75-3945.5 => 2.2 AA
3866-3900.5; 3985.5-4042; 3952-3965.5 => 1.8 AA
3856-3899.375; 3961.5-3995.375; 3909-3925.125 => -1.3 AA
